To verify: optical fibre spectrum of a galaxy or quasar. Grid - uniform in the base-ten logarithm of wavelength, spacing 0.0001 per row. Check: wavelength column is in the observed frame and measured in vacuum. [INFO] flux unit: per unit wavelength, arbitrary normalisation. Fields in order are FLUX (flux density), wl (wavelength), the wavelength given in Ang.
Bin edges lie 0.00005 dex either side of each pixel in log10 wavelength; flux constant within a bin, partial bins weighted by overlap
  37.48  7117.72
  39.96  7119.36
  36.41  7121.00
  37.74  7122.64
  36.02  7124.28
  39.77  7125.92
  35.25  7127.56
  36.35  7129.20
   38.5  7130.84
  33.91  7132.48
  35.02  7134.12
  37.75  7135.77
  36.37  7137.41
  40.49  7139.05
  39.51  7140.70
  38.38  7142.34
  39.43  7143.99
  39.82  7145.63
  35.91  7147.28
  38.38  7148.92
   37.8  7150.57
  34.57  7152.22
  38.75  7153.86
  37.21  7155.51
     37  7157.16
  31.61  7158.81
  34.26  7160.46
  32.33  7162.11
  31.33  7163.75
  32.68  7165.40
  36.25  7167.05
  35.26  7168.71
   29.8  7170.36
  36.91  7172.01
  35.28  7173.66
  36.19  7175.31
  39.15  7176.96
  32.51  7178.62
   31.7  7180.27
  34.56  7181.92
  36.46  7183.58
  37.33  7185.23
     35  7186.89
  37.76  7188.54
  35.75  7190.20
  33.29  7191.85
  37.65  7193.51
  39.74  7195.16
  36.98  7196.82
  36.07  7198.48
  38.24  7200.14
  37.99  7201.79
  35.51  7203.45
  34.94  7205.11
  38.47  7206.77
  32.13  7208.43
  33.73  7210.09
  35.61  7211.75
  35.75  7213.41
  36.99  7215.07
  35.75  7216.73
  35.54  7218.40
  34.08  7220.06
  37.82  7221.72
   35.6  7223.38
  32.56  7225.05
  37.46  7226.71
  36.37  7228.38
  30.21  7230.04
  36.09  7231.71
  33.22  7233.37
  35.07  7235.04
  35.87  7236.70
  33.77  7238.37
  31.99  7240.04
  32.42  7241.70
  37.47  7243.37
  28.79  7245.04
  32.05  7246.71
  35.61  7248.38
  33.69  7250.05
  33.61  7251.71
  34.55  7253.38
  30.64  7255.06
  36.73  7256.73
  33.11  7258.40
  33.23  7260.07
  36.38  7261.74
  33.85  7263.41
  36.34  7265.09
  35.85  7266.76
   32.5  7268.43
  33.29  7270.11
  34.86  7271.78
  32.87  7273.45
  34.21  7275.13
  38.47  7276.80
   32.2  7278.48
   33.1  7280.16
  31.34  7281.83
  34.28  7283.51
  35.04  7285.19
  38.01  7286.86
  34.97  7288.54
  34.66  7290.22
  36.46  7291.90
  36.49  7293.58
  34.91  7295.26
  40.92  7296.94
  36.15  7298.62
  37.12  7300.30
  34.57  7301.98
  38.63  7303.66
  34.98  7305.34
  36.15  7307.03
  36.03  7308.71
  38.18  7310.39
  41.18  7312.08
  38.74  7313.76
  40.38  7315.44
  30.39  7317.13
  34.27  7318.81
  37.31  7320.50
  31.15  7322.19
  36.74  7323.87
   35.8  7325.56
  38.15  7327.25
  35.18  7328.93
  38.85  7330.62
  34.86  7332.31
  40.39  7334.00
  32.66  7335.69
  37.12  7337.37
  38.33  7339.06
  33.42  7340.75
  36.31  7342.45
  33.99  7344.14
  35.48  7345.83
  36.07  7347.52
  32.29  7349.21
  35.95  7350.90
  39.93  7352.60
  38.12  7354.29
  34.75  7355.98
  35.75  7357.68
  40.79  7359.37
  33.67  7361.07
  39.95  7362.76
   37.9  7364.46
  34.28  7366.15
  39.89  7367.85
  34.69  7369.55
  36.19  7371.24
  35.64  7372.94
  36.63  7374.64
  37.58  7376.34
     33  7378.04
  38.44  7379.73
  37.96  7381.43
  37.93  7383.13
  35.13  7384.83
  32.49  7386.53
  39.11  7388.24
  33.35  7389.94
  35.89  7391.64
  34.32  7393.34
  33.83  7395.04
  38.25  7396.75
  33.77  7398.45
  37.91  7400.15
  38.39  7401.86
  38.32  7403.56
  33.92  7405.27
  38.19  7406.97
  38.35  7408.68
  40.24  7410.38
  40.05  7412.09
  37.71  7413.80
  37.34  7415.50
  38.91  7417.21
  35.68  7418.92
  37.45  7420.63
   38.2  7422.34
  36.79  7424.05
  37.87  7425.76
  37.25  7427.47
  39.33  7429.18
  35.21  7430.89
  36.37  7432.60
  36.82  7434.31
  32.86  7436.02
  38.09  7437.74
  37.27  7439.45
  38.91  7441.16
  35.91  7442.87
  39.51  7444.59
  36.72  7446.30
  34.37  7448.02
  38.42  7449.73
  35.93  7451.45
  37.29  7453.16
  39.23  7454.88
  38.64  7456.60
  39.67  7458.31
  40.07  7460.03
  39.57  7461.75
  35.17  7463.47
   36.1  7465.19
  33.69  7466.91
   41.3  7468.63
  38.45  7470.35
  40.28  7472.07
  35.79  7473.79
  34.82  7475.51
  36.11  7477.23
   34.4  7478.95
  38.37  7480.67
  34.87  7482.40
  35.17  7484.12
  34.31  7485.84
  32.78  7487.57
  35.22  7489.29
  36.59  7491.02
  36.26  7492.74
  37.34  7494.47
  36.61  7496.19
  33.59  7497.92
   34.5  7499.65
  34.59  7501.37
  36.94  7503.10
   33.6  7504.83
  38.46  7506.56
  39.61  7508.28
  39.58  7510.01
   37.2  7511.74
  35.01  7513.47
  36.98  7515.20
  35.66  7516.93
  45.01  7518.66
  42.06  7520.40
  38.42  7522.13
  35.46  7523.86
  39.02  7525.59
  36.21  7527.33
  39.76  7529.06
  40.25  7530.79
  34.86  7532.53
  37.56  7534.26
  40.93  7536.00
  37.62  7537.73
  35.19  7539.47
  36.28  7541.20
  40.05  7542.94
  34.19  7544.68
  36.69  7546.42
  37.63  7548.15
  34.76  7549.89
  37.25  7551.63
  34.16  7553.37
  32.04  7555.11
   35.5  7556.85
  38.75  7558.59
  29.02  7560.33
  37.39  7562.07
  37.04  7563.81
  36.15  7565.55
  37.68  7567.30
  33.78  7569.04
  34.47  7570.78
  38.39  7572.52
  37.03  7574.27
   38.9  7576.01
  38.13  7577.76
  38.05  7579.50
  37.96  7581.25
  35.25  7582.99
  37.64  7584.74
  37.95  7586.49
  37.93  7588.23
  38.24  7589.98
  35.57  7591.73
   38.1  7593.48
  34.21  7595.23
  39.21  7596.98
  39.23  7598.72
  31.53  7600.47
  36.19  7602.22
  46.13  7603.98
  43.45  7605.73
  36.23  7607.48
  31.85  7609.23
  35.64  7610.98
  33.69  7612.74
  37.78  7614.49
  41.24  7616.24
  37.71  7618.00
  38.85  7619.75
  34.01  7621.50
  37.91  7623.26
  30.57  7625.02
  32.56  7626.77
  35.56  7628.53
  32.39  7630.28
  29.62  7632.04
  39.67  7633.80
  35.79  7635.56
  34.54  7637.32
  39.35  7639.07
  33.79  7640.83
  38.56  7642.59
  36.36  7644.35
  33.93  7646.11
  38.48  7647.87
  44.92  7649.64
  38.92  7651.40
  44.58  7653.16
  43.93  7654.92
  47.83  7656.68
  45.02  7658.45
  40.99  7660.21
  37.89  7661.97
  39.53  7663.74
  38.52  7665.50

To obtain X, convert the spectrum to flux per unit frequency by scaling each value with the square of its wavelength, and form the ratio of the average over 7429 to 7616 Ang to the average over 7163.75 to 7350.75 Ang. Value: 1.12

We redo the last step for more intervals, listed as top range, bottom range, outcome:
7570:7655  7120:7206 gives 1.16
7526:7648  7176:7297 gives 1.15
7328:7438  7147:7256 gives 1.10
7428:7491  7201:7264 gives 1.13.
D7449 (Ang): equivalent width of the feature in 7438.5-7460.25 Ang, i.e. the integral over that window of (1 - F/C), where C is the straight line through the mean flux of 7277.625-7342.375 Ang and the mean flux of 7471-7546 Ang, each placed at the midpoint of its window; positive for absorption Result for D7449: -0.7 Ang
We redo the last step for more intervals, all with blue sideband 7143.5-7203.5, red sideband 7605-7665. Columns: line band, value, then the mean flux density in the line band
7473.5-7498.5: 1.1 Ang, 35.5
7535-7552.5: 0.1 Ang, 37.1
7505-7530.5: -0.8 Ang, 38.4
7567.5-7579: 0.2 Ang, 36.9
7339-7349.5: 0.4 Ang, 35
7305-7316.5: -0.5 Ang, 37.9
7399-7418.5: -0.6 Ang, 38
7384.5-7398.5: 0.6 Ang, 35.2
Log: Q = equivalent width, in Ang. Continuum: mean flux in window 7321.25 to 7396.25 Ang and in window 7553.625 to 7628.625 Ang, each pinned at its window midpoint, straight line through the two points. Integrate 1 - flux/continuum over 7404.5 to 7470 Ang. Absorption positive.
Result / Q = -2.2 Ang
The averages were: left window 36.1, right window 36.6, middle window 37.5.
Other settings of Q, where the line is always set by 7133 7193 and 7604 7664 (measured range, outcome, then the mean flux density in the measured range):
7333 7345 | 0.2 Ang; 36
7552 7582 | 1.1 Ang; 36.2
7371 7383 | 0.1 Ang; 36.6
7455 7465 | -0.4 Ang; 38.5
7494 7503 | 0.5 Ang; 35.4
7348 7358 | 0.1 Ang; 36.1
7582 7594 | 0.1 Ang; 37.2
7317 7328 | 0.4 Ang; 35.1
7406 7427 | -0.6 Ang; 38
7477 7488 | 0.6 Ang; 35.2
